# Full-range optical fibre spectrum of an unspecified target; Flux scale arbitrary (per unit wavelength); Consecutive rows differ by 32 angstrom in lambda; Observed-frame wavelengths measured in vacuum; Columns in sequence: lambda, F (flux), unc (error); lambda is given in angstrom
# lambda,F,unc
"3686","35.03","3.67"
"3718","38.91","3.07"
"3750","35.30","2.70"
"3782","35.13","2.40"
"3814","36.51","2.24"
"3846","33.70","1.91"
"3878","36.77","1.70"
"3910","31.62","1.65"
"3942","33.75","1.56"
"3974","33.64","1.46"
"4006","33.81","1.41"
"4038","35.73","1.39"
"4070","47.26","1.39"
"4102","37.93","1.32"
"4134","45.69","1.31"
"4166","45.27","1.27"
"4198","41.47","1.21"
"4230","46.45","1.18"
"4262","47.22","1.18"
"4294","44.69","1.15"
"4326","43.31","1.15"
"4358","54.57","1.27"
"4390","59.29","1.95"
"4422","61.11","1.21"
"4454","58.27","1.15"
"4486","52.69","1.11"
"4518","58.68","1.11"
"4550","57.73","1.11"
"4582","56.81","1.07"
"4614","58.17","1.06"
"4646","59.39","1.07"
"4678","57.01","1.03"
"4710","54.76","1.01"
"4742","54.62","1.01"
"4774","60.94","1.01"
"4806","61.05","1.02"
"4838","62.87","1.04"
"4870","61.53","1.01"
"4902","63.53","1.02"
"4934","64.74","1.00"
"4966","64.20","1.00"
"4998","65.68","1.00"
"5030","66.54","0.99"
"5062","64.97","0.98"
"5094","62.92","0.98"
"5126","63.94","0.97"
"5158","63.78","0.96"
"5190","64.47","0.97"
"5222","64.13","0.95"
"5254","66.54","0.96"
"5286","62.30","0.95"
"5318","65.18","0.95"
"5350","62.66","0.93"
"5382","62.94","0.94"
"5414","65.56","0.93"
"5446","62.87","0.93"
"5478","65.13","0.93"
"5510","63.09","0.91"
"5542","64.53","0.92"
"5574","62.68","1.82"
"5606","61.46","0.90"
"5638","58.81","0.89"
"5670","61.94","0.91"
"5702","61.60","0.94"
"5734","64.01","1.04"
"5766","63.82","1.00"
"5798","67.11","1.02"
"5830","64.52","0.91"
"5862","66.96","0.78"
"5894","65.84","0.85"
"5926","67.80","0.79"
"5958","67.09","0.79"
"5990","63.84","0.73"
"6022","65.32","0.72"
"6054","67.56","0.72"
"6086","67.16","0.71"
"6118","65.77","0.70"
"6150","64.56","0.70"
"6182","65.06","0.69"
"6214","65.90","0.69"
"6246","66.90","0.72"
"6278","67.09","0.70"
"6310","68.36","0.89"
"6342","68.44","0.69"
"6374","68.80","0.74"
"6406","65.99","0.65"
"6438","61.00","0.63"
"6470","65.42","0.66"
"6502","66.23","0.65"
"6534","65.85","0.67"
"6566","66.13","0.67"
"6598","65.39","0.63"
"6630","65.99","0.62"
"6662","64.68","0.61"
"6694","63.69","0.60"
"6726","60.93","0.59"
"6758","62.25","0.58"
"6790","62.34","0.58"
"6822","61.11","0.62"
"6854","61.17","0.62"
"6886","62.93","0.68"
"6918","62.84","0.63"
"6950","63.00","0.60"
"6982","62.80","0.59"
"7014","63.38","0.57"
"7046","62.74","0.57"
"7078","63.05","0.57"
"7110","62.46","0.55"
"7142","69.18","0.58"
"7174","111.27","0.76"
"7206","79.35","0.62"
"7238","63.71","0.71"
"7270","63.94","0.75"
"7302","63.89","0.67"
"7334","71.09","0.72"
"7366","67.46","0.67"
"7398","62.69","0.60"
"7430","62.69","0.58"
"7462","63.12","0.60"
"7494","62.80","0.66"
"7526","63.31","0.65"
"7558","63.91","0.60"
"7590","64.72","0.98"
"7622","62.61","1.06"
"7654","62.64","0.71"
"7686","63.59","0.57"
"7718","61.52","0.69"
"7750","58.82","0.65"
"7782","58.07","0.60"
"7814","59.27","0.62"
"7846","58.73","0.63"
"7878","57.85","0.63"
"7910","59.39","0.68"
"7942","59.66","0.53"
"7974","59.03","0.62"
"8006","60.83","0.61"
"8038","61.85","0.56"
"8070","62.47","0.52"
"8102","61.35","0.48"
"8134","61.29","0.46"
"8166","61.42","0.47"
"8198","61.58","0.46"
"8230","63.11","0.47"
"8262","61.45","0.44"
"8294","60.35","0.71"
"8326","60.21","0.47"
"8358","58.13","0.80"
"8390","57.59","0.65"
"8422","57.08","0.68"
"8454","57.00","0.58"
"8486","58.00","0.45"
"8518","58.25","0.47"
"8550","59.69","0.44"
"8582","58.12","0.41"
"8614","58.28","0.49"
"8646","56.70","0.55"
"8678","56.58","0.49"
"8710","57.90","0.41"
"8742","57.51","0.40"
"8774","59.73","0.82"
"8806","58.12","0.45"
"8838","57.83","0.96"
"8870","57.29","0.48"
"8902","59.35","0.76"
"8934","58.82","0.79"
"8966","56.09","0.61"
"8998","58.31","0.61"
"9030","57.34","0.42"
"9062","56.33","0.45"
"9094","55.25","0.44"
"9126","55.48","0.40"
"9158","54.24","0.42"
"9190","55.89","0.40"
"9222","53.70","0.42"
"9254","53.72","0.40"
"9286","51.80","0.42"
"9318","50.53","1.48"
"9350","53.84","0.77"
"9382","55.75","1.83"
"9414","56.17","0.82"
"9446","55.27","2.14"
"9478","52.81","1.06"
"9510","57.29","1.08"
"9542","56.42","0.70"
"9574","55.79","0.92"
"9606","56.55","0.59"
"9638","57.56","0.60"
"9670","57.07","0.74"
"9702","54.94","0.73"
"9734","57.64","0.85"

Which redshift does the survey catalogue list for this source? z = 0.092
